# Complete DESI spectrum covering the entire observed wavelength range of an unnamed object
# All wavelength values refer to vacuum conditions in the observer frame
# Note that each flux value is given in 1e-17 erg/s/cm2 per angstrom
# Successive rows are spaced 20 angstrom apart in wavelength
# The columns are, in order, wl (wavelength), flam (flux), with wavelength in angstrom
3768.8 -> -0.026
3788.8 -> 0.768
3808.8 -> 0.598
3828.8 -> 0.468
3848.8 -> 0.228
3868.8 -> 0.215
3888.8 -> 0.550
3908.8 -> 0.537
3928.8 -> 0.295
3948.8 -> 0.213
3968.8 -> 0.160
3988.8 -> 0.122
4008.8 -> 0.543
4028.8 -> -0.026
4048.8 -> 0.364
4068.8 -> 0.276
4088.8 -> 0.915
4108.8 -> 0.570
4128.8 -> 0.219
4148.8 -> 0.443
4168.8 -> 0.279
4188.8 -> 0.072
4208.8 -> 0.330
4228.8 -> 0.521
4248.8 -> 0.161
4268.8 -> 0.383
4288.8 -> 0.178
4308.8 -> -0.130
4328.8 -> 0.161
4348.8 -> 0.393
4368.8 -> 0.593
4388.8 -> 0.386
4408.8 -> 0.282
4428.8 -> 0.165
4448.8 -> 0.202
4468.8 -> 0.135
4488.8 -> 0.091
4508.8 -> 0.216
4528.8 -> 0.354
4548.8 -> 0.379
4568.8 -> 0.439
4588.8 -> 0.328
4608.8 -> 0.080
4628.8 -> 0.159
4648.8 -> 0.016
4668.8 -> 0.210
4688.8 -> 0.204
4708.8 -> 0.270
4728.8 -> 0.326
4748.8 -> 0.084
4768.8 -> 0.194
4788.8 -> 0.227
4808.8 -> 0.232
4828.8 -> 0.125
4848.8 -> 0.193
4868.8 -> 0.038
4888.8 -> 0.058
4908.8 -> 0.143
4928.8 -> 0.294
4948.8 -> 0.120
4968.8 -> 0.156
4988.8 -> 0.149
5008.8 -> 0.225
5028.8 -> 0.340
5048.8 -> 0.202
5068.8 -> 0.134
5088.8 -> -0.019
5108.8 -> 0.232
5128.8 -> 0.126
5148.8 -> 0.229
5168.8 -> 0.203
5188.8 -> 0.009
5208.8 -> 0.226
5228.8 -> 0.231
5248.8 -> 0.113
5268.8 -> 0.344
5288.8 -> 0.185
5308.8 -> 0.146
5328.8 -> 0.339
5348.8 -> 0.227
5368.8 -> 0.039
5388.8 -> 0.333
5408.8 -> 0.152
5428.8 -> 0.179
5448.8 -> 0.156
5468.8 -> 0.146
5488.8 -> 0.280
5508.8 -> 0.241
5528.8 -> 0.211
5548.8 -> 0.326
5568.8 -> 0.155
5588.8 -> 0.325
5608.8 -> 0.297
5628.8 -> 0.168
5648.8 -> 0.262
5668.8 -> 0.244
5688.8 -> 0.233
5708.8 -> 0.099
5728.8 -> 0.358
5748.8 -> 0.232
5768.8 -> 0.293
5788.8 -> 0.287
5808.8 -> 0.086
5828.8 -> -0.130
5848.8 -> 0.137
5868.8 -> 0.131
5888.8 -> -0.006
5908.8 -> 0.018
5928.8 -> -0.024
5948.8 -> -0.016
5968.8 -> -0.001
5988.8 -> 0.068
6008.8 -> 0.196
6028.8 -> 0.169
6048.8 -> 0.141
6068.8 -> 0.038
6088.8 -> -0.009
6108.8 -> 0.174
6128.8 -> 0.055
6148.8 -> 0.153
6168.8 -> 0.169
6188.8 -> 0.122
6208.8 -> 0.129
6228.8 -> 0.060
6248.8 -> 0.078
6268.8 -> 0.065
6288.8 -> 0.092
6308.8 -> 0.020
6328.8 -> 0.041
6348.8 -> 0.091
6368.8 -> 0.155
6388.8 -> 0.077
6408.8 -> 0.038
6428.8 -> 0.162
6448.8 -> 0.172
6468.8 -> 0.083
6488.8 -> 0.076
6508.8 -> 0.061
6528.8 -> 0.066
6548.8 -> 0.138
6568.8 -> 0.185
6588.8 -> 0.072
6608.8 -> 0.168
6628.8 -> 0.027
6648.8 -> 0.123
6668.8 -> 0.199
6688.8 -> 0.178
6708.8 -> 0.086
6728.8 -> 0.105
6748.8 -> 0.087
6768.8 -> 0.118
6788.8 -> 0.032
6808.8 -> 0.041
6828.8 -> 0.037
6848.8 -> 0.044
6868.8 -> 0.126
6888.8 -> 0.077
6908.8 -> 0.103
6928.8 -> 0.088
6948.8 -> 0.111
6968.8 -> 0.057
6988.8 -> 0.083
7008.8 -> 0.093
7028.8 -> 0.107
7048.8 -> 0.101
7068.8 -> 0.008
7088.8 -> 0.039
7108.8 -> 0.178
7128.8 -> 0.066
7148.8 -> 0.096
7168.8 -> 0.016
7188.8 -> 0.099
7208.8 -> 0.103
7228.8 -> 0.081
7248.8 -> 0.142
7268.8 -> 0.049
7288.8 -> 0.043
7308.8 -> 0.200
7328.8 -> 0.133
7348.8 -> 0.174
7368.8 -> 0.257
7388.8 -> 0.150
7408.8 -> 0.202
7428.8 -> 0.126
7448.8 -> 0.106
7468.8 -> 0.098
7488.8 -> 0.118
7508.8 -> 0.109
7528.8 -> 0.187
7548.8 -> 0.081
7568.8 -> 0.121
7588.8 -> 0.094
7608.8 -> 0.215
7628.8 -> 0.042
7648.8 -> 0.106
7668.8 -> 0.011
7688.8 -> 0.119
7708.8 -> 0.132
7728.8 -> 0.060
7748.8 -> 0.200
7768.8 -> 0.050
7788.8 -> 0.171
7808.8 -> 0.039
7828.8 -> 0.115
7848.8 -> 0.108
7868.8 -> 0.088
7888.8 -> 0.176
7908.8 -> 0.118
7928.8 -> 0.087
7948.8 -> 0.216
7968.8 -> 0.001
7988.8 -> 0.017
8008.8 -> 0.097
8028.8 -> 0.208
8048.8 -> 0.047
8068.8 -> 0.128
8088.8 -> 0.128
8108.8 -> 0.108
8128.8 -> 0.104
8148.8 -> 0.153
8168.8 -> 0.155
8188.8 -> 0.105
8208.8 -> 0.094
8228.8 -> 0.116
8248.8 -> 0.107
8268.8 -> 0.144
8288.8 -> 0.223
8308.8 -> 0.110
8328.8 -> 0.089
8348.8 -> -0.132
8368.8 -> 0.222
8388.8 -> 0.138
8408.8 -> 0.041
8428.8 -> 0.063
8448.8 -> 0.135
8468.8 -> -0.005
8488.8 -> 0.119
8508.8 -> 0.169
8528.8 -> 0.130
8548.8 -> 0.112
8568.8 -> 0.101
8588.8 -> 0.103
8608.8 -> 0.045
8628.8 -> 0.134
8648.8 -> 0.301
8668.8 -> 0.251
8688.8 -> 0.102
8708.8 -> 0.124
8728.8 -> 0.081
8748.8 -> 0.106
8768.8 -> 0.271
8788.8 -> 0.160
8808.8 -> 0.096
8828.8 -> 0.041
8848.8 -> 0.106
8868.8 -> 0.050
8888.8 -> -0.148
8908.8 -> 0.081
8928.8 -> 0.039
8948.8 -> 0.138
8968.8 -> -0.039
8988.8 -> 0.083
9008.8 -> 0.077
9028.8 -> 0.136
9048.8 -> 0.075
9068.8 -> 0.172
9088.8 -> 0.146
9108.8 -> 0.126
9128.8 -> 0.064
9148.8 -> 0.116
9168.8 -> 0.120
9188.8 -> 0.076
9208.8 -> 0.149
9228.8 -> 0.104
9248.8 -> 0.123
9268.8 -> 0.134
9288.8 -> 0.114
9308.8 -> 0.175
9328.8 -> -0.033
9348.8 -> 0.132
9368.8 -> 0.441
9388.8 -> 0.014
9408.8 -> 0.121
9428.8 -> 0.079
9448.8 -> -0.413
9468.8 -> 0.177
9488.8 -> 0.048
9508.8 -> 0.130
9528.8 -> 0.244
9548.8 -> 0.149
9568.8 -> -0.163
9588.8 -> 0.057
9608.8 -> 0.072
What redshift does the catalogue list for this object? 0.979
